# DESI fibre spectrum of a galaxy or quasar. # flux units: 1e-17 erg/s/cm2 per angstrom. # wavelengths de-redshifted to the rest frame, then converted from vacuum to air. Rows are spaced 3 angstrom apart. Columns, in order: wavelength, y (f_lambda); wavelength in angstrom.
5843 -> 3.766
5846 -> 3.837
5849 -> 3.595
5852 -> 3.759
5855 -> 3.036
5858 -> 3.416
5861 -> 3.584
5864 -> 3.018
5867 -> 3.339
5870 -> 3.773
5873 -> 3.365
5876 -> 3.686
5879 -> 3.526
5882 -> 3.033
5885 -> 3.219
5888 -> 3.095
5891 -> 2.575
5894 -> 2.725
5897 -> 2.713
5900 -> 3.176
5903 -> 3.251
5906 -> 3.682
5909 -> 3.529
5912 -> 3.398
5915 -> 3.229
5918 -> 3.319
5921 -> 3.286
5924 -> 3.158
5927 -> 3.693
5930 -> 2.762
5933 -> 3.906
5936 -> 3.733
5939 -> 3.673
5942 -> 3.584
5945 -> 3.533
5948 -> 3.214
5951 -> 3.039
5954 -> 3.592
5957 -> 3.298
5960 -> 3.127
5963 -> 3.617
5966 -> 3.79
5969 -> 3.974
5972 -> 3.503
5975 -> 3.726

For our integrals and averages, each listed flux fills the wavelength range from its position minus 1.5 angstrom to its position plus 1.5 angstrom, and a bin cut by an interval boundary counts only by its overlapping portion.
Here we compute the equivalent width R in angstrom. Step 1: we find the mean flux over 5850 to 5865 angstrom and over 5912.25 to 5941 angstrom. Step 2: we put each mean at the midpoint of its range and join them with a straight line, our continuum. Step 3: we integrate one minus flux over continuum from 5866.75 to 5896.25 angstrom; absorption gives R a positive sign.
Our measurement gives 1.55 angstrom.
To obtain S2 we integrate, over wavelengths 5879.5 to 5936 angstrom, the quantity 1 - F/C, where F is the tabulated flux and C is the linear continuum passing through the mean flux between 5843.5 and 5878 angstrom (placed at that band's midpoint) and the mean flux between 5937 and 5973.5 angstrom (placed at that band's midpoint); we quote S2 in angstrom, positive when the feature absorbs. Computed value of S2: 4.4 angstrom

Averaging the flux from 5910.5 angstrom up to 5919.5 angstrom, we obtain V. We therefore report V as 3.32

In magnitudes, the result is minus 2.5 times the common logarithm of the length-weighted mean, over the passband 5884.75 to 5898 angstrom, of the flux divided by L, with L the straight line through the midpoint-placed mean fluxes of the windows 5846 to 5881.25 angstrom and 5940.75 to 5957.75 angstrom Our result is 0.21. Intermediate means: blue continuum 3.47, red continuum 3.38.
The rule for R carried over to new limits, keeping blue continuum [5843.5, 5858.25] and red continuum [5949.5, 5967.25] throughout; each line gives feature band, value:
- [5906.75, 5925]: 0.7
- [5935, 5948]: -0.6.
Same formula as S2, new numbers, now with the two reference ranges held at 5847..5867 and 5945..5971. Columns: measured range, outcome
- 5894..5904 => 1.29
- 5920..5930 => 0.44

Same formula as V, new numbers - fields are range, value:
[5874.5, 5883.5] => 3.42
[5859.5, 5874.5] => 3.42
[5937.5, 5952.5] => 3.41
